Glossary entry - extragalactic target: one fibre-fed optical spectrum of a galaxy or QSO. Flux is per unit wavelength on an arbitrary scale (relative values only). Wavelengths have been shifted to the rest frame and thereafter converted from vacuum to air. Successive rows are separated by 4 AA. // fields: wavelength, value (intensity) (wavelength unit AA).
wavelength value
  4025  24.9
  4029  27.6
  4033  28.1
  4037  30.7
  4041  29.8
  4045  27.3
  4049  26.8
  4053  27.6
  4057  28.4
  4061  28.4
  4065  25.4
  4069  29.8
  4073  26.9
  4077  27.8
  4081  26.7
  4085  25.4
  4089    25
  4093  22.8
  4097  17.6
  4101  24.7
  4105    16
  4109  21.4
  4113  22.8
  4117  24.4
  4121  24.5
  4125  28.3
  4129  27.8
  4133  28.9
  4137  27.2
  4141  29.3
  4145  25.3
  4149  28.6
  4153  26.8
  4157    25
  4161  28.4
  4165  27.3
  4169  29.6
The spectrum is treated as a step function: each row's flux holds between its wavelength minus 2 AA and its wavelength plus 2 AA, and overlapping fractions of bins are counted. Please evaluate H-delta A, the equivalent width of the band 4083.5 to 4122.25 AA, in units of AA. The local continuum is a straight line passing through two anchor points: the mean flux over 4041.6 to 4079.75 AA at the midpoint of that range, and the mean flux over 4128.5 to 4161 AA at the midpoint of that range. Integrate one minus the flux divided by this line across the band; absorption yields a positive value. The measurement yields 7.3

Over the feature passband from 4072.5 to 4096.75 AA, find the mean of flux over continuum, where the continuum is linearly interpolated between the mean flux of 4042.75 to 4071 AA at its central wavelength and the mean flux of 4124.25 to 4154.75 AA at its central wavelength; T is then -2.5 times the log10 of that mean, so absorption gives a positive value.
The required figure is 0.11 mag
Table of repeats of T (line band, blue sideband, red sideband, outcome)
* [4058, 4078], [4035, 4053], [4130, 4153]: 0.03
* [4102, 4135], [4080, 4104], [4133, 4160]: 0.04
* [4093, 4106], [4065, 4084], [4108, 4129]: 0.27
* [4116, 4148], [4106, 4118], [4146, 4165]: -0.11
